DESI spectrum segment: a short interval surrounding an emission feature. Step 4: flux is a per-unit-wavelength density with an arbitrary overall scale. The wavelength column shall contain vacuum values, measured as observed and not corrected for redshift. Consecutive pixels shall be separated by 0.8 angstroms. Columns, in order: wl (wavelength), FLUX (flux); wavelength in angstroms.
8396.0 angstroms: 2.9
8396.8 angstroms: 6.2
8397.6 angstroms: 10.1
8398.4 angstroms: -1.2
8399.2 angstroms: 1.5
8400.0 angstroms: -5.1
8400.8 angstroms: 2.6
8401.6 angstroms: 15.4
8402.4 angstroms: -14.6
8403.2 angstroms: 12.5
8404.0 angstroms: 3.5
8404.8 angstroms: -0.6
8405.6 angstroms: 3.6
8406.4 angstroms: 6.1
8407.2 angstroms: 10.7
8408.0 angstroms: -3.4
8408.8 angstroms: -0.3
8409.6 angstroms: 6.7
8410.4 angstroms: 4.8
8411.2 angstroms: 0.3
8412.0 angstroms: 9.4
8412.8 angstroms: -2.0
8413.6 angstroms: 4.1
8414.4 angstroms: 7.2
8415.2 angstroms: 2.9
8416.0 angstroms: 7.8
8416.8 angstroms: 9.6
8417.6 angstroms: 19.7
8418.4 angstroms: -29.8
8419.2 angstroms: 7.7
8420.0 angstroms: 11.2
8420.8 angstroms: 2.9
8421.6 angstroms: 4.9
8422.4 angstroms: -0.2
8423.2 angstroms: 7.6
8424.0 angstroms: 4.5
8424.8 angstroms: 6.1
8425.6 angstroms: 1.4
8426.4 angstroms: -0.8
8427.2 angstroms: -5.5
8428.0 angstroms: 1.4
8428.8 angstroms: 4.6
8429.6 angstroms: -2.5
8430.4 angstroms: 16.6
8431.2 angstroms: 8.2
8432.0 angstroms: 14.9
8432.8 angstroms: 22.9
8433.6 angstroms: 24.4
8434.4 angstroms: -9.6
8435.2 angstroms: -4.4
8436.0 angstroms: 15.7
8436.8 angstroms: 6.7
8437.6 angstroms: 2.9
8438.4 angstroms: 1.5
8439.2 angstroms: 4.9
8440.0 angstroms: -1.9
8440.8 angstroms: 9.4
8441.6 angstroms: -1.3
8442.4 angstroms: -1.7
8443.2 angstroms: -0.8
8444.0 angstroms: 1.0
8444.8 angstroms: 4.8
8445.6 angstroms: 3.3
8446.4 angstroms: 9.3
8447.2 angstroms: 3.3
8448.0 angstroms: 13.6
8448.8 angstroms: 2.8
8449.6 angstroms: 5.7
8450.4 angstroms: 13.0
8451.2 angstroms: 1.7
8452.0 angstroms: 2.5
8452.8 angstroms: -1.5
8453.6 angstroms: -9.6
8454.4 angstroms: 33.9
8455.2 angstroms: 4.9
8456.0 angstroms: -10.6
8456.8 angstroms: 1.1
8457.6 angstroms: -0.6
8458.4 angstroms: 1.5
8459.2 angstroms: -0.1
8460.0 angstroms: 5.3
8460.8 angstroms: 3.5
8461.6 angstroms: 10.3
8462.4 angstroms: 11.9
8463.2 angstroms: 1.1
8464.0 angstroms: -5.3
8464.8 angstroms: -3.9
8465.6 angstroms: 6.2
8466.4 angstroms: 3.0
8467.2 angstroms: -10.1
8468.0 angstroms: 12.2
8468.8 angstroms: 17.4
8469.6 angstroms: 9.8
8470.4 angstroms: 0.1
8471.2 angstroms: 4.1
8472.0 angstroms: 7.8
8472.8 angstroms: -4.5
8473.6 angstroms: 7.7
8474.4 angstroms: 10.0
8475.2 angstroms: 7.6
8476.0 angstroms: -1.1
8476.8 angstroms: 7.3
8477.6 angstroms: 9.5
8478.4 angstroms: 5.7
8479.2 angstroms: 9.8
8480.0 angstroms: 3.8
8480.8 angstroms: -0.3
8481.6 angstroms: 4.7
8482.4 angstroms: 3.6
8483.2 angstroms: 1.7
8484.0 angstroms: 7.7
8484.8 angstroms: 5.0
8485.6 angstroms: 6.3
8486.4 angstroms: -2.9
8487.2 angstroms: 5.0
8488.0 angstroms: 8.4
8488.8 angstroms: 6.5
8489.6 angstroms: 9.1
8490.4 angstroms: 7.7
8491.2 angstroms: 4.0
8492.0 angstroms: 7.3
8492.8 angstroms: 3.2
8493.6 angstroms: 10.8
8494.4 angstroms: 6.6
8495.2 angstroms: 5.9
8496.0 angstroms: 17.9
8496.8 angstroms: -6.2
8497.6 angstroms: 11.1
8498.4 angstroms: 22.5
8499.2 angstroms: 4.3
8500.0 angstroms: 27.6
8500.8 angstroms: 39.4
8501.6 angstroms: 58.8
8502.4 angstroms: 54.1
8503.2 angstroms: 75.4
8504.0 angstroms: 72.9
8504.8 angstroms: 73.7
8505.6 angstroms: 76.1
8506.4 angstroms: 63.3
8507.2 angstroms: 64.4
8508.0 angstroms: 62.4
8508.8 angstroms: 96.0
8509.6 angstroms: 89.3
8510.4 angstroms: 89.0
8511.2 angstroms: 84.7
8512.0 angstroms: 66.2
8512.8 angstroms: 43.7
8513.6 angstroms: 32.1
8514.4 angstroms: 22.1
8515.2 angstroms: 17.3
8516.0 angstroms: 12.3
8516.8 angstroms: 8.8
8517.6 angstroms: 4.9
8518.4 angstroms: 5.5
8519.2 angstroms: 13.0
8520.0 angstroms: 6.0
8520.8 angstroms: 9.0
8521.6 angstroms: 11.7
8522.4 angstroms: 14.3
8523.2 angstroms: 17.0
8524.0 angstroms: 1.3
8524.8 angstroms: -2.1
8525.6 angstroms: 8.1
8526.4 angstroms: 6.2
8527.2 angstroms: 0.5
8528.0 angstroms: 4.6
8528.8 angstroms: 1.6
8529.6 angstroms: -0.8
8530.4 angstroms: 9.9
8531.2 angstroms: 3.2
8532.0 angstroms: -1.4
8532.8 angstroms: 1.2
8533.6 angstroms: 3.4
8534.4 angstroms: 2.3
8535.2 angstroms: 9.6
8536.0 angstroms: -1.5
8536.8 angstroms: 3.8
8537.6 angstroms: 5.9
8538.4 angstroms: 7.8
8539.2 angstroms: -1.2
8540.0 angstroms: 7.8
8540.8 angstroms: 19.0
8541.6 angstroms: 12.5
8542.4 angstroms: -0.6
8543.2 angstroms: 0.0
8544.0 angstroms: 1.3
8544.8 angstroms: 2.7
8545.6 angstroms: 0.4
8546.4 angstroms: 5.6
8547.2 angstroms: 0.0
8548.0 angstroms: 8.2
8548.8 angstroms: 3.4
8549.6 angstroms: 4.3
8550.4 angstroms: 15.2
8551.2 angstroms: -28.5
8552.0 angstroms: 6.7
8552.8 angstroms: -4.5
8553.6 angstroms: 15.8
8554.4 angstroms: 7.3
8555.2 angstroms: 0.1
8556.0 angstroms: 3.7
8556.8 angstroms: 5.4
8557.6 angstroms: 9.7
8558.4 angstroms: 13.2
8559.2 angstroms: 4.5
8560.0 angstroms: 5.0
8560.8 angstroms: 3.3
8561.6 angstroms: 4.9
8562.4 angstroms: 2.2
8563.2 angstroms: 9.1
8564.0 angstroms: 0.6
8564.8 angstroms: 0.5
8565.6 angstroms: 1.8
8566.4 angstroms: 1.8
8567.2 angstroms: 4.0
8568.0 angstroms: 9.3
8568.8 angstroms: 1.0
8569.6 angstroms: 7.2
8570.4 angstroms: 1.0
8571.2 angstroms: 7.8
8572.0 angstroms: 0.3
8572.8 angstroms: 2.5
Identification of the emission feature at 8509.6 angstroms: [O II] 3727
